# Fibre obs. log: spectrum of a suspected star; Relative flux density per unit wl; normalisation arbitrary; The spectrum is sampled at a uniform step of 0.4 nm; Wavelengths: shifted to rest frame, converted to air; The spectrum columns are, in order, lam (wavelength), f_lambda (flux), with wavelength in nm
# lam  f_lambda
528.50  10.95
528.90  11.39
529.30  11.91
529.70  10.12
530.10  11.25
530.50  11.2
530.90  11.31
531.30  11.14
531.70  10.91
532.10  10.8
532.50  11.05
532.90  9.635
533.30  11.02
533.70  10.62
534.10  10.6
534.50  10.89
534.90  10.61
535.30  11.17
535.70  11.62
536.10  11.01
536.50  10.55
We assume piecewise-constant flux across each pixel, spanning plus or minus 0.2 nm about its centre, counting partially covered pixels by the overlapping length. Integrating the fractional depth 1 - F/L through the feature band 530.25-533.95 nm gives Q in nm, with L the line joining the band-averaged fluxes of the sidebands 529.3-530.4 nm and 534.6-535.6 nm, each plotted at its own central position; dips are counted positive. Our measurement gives 0.035 nm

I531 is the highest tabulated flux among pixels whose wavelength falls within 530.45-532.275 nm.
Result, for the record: 11.31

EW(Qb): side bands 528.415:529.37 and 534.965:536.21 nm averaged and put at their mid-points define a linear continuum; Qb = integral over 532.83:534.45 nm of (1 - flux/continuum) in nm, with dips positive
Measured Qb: 0.10 nm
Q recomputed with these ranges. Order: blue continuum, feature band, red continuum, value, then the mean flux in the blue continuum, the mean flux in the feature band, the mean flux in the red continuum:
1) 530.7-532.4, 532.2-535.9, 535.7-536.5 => 0.08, 11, 10.8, 11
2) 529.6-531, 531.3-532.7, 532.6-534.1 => -0.03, 11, 11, 10.5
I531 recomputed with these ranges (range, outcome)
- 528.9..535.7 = 11.91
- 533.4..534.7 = 10.89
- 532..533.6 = 11.05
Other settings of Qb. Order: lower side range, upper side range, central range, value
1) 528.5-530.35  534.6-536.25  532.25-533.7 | 0.07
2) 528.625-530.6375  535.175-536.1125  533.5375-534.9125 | 0.07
